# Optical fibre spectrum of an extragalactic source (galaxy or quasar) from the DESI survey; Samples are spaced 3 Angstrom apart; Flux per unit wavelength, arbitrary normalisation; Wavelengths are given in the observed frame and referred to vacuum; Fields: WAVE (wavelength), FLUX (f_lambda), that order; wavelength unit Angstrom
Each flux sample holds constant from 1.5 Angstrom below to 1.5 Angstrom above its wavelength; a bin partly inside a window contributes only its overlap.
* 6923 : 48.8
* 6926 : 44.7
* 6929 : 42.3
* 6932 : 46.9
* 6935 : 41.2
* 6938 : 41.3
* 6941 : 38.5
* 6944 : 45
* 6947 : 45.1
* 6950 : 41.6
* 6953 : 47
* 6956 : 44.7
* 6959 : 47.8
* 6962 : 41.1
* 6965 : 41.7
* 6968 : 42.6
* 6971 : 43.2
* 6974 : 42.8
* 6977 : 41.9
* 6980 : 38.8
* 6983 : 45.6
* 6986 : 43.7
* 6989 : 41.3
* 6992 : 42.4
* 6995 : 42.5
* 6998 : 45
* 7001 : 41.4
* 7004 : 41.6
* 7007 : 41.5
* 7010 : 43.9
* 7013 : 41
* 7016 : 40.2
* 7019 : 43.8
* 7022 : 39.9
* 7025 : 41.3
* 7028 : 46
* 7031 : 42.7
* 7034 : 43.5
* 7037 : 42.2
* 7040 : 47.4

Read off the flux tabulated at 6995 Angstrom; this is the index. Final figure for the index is 42.5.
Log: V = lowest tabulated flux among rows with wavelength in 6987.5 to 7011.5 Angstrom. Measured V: 41.3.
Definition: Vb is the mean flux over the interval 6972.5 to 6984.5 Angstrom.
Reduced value 42.3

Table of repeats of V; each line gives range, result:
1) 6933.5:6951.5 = 38.5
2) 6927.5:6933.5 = 42.3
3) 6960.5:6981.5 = 38.8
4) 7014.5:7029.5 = 39.9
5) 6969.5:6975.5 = 42.8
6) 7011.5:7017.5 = 40.2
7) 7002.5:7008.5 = 41.5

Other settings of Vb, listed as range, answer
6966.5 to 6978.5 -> 42.6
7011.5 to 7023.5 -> 41.2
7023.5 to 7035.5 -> 43.4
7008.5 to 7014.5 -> 42.4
